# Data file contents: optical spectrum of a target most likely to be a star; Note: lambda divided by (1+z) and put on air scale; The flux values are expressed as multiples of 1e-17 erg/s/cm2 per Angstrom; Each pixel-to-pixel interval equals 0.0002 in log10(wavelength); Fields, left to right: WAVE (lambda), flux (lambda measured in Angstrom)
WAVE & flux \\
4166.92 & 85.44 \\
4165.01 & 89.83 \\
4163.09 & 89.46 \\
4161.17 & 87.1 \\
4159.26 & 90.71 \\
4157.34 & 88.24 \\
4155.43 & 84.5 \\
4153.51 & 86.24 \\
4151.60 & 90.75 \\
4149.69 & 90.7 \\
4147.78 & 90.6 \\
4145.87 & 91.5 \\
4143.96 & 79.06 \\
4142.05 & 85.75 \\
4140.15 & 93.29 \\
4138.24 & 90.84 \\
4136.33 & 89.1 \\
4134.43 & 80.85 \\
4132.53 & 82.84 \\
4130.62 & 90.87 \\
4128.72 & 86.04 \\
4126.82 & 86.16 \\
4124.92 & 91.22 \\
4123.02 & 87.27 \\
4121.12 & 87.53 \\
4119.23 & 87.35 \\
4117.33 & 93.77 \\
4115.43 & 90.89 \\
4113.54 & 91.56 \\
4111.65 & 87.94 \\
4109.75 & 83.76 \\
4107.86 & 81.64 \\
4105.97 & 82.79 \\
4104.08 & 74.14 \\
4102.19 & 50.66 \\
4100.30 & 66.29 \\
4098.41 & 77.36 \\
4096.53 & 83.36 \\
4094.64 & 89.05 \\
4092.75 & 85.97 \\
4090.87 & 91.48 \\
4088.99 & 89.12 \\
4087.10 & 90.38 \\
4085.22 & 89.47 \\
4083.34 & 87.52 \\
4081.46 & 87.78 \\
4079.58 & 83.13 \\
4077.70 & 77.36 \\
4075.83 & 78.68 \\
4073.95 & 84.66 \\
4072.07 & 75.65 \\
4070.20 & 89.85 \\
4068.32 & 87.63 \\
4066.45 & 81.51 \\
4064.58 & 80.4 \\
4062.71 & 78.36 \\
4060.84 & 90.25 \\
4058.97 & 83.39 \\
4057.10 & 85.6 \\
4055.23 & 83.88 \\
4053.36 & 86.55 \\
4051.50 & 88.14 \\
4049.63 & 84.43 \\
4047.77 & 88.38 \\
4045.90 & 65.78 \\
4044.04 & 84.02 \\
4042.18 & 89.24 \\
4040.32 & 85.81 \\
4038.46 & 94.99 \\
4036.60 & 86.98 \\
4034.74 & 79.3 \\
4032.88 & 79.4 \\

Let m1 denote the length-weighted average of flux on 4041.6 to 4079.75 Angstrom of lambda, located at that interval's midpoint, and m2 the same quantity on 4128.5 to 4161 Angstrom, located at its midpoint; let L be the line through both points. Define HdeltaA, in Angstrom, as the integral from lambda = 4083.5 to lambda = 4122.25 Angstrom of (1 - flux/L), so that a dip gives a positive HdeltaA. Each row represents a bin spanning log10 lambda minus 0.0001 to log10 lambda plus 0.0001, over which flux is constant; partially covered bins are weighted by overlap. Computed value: 0.7 Angstrom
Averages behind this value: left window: 83.1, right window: 87.8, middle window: 83.8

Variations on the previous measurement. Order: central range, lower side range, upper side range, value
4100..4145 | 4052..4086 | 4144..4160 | 1.3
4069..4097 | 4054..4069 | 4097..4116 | -1.5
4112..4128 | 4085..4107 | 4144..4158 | -1.0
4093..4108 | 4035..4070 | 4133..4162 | 1.8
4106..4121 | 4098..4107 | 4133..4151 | -2.6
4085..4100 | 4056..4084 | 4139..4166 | -0.2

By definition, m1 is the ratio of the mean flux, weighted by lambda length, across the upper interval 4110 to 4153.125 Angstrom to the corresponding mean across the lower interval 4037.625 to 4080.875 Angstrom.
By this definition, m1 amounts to 1.05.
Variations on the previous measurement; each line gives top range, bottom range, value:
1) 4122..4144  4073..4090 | 1.02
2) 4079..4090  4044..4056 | 1.06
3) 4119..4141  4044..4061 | 1.05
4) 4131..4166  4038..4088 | 1.04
